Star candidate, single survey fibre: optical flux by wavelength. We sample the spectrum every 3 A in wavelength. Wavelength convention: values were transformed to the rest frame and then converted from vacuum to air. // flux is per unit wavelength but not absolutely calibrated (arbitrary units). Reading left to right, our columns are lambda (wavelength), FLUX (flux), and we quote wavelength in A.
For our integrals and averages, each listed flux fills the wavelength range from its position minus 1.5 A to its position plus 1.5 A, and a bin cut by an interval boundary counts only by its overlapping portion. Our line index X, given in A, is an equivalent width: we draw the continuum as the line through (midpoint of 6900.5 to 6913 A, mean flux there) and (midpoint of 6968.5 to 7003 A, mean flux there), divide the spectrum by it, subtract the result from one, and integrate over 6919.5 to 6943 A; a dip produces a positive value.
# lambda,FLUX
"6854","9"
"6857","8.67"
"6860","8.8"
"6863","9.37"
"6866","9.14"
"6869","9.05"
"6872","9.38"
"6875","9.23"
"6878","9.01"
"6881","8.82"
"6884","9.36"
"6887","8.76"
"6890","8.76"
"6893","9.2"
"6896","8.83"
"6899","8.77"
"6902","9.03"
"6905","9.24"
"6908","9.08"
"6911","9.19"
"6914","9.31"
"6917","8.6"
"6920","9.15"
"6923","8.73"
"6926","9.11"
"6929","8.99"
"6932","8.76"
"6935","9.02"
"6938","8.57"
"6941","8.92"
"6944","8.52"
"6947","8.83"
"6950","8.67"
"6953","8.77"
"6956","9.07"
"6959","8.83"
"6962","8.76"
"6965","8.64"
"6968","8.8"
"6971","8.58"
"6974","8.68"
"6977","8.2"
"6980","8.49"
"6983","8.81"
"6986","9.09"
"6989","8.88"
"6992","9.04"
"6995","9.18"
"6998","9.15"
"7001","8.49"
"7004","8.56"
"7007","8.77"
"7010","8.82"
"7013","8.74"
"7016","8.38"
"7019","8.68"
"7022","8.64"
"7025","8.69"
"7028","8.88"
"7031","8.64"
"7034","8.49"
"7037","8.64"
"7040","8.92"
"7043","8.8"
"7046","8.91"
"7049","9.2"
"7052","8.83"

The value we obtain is 0.4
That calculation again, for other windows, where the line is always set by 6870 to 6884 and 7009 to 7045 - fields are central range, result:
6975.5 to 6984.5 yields 0.34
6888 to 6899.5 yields 0.24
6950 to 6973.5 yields 0.31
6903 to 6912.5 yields -0.12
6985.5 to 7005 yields -0.28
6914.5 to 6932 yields 0.14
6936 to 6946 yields 0.28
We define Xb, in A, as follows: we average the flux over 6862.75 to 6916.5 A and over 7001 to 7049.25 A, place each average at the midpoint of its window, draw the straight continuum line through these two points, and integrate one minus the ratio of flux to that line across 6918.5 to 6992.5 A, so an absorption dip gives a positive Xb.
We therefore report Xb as 0.9 A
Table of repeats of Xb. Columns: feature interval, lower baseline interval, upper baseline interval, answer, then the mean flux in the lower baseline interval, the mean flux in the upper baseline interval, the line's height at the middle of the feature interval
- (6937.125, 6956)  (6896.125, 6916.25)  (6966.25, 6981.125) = 0.03 A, 9.07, 8.55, 8.76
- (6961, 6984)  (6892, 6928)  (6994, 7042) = 0.61 A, 9.02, 8.73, 8.85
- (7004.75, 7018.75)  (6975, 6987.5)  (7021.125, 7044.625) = 0.03 A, 8.65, 8.72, 8.69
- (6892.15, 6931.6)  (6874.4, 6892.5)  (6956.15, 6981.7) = -0.59 A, 8.99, 8.65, 8.88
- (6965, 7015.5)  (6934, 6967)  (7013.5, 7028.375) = -0.32 A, 8.78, 8.64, 8.7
